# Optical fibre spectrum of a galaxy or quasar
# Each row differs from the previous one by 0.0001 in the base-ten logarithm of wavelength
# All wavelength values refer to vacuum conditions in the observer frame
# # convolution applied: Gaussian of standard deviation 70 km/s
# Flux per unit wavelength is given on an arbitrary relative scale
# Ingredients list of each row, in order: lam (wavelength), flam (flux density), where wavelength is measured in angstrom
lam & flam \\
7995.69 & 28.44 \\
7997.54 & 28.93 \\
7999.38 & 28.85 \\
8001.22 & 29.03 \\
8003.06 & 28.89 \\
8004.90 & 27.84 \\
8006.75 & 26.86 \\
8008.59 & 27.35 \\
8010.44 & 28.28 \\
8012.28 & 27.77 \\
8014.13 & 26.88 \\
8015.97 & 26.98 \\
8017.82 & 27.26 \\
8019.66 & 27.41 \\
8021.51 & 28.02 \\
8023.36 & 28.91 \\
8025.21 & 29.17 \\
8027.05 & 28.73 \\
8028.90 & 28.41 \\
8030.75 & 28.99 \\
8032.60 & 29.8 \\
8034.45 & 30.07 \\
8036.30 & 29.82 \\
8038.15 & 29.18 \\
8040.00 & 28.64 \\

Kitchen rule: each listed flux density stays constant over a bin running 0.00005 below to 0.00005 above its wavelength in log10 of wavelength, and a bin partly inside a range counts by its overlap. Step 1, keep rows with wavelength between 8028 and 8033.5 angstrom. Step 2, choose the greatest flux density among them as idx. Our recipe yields 29.8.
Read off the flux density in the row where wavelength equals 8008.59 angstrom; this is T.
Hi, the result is 27.35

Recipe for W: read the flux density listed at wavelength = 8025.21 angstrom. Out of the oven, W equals 29.17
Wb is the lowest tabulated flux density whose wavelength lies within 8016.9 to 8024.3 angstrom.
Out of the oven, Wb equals 27.26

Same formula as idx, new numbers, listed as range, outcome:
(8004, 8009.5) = 27.84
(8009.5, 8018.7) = 28.28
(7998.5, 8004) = 29.03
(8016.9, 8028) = 29.17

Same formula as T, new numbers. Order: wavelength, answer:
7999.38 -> 28.85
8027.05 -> 28.73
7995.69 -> 28.44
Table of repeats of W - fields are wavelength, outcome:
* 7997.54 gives 28.93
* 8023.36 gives 28.91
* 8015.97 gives 26.98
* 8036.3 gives 29.82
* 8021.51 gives 28.02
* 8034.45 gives 30.07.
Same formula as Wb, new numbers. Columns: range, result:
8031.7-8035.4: 29.8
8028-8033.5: 28.41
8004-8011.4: 26.86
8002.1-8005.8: 27.84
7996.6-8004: 28.85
